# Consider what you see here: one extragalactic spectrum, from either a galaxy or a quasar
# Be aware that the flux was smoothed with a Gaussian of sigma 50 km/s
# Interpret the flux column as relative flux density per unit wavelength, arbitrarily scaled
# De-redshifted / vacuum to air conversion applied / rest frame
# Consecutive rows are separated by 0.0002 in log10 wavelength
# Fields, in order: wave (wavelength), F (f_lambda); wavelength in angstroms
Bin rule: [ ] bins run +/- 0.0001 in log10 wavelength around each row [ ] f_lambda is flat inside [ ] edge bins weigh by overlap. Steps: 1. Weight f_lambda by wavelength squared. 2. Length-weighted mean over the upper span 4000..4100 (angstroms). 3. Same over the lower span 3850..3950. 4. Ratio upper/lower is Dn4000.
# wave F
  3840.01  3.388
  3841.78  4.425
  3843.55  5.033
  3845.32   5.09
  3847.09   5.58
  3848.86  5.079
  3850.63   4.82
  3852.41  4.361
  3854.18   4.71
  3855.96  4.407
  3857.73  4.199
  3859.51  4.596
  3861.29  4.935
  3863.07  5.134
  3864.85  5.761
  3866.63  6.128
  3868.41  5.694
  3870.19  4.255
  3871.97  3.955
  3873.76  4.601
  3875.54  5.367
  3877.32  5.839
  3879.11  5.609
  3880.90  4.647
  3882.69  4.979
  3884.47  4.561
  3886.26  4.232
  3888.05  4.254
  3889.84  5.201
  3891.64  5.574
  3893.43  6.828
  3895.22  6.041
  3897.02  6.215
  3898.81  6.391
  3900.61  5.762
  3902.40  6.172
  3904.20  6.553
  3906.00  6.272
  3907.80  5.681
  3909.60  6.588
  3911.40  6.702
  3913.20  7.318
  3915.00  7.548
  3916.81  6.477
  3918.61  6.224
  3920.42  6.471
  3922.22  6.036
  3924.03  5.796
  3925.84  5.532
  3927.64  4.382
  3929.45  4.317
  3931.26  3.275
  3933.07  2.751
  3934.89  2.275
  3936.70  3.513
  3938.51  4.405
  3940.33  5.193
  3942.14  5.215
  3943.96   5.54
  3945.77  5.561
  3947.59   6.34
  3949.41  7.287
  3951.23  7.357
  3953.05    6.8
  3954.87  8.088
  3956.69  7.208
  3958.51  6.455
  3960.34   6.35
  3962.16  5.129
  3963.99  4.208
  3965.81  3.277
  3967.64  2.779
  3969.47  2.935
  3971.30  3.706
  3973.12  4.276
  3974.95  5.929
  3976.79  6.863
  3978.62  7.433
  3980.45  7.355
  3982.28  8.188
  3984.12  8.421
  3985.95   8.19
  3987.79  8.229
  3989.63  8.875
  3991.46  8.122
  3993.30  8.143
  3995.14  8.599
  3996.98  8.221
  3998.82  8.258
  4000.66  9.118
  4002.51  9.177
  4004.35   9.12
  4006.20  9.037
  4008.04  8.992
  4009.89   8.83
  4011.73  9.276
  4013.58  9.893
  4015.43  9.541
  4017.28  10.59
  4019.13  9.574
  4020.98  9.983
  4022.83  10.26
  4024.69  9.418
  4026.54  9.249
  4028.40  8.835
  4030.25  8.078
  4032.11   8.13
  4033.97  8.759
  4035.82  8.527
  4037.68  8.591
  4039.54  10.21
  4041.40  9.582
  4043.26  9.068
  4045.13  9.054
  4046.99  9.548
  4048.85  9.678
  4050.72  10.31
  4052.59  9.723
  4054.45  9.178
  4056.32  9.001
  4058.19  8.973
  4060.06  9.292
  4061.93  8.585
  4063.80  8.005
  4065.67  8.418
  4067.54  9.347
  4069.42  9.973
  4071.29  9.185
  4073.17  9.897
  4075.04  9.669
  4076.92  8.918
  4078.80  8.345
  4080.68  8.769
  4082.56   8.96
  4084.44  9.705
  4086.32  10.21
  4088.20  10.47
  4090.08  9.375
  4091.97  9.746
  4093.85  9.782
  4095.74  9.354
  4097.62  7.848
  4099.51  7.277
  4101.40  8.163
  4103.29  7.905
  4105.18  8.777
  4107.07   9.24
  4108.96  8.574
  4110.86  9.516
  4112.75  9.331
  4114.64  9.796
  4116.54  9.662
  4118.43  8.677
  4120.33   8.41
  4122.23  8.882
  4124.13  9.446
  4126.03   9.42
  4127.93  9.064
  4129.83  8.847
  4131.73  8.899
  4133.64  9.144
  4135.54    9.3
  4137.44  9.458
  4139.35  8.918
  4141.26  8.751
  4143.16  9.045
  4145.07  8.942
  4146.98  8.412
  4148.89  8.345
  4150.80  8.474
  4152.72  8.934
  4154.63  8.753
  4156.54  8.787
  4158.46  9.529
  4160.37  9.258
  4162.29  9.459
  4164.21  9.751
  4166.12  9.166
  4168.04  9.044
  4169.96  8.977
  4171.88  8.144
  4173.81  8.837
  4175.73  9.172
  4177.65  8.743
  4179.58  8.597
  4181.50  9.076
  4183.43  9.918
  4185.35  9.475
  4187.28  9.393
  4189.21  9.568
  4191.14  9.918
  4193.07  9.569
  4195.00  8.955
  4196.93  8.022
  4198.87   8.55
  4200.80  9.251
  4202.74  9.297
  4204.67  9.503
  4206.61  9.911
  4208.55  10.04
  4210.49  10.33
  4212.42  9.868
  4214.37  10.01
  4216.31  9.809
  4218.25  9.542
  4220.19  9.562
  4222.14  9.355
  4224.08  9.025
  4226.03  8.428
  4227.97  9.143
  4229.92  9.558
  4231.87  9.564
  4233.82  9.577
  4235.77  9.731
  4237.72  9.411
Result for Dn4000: 1.87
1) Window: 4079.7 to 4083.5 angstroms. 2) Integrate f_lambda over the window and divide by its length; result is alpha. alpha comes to 8.86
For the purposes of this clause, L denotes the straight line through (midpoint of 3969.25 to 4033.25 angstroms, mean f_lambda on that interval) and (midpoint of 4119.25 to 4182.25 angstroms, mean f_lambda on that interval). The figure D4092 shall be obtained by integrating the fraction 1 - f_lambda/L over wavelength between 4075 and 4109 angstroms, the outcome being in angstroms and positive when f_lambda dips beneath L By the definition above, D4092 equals -1.1 angstroms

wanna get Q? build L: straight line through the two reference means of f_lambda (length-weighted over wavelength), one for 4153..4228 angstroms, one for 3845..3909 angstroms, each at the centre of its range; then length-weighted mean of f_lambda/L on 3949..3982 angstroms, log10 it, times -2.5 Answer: 0.11 mag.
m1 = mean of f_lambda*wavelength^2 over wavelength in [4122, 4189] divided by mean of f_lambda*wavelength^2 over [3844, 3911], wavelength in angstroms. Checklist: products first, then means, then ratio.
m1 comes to 1.96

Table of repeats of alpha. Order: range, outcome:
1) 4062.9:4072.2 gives 8.99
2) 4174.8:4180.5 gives 8.83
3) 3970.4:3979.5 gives 5.64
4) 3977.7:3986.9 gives 7.92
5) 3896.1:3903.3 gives 6.14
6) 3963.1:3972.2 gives 3.38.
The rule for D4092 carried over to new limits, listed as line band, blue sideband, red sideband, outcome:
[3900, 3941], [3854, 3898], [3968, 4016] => 4.3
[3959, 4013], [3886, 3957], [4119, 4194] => -3.7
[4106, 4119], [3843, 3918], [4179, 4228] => -1.5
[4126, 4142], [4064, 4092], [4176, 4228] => 0.5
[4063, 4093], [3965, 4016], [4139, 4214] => -3.7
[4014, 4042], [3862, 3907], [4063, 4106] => -4.4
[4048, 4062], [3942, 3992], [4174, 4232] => -3.7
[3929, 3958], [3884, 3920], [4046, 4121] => 6.2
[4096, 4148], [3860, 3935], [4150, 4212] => -2.8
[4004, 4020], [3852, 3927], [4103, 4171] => -4.7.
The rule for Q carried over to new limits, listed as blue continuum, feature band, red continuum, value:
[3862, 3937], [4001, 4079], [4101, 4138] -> -0.20 mag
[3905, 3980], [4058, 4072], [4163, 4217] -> -0.21 mag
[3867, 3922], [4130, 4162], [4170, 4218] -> -0.02 mag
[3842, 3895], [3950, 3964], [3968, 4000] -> 0.00 mag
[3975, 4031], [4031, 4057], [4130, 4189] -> -0.05 mag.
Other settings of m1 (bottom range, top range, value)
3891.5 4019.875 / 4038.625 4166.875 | 1.48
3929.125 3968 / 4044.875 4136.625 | 1.89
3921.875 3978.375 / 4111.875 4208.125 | 1.96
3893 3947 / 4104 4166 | 1.81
